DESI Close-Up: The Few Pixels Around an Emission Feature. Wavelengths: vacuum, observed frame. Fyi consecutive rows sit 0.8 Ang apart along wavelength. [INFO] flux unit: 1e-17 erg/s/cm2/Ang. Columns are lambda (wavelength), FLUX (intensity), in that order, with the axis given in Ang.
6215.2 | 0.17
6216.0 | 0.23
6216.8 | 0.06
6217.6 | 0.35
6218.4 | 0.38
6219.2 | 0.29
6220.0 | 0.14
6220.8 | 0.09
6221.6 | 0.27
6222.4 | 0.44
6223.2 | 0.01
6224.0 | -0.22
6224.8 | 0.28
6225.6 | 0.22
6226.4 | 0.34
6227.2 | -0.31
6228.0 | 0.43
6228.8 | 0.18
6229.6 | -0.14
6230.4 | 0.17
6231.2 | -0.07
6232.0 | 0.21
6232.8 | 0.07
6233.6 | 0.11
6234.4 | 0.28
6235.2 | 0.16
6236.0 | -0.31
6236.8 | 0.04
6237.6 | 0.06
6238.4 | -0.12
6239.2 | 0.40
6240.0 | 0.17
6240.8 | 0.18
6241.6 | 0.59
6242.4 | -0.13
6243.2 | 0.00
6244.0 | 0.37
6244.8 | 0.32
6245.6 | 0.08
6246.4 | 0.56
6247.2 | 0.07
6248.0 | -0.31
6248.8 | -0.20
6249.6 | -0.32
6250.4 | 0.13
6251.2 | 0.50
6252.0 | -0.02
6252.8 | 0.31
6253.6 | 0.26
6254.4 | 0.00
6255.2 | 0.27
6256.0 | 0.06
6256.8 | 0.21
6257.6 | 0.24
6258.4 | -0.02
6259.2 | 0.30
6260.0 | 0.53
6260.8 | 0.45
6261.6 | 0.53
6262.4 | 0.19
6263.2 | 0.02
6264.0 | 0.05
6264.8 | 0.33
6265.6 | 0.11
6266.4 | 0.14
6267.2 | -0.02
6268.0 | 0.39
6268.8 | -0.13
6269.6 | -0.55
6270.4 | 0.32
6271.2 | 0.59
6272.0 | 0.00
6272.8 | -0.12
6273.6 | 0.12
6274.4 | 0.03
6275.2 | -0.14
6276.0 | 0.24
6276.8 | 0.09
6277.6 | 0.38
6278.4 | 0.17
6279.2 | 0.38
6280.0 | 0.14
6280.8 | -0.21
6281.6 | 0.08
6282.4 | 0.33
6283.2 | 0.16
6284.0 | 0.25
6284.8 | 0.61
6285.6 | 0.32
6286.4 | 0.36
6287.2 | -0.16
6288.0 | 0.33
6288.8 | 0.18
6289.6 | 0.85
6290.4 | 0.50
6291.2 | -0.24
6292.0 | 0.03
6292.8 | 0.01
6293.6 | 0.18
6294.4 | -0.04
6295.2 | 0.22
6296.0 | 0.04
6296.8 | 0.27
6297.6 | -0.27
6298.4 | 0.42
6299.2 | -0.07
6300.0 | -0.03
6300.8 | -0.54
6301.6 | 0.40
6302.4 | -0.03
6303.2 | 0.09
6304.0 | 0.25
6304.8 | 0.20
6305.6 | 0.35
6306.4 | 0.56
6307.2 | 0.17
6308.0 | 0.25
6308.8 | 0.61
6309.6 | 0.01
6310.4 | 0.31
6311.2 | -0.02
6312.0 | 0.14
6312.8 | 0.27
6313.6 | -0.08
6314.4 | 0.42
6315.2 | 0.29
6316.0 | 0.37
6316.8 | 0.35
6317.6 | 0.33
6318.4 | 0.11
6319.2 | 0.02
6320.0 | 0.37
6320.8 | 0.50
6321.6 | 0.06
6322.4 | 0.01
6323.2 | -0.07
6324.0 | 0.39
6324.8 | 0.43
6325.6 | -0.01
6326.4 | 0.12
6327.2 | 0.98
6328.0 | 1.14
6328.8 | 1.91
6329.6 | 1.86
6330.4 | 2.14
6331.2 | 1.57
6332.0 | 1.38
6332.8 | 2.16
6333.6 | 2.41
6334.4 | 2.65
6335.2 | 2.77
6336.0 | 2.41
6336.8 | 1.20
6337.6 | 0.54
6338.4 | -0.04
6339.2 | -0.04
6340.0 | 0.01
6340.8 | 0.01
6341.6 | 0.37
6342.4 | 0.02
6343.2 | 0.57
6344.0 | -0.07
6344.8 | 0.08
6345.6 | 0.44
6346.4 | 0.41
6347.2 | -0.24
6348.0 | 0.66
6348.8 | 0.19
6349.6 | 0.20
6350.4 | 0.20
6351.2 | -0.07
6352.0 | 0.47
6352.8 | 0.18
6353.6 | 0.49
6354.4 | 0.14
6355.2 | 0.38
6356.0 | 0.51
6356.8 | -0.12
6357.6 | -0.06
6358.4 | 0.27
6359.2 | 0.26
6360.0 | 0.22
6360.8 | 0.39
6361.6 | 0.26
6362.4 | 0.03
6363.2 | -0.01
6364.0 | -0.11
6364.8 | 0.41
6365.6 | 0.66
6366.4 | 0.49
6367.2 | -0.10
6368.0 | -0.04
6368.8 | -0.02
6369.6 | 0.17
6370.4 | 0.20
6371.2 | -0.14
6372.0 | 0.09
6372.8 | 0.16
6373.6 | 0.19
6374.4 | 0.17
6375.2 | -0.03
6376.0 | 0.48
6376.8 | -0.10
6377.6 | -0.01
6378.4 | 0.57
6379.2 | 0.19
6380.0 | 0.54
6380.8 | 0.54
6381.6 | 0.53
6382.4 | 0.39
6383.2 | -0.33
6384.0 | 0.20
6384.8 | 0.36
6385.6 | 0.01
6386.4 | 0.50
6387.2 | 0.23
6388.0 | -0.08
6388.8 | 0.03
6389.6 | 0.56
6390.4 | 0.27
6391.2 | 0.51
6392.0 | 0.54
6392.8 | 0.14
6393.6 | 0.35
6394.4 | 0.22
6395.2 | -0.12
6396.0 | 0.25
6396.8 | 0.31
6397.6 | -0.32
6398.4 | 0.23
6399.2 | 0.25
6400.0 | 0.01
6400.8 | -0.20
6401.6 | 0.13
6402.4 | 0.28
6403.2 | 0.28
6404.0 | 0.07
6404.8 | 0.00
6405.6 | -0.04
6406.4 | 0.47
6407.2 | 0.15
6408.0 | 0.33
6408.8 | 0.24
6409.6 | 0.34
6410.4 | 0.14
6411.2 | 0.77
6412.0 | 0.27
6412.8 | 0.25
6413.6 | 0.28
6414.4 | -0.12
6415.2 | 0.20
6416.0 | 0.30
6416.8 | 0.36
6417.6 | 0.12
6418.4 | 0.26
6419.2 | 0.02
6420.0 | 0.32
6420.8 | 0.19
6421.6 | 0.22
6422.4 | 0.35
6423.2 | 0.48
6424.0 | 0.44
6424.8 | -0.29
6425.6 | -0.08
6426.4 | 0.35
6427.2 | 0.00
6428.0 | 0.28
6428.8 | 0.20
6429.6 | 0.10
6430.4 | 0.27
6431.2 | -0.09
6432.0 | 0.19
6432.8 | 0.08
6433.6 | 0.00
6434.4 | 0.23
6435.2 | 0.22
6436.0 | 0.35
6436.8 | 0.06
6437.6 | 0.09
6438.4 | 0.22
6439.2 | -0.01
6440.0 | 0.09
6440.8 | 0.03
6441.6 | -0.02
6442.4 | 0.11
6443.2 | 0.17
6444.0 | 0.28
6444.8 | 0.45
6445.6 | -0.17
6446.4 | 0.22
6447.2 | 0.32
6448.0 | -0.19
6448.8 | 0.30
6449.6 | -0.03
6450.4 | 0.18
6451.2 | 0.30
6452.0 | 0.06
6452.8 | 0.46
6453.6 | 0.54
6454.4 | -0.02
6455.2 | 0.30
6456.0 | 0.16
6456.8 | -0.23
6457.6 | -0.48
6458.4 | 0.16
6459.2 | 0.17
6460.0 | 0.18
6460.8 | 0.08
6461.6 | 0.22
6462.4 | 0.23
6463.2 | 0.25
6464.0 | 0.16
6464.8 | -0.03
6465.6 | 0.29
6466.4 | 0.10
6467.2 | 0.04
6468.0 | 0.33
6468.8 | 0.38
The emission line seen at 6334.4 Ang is [O II]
